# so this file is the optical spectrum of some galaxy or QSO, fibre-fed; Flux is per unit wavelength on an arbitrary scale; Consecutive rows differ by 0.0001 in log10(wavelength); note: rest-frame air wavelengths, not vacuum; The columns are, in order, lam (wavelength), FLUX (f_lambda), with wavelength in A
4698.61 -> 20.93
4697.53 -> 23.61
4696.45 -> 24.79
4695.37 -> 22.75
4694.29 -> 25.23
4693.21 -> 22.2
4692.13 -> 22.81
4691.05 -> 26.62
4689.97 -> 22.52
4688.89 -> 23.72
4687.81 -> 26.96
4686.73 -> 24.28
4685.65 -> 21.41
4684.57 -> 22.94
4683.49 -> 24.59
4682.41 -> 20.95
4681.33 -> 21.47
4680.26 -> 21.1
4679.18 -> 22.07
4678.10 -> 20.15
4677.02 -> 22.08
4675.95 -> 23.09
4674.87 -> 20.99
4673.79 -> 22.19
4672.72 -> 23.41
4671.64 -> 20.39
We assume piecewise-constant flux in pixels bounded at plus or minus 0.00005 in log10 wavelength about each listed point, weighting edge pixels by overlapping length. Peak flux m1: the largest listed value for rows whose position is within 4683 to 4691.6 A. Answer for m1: 26.96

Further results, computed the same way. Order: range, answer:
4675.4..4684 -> 24.59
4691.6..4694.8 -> 25.23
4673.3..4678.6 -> 23.09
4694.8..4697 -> 24.79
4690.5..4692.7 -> 26.62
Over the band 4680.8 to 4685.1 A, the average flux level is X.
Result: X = 22.5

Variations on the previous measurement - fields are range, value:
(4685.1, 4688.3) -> 24.1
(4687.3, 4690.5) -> 24.4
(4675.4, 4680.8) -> 21.7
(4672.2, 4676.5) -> 22.4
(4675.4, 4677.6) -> 22.5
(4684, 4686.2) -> 22.2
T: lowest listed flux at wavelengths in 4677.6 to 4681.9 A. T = 20.15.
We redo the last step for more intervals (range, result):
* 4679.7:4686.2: 20.95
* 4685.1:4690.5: 21.41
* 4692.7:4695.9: 22.2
